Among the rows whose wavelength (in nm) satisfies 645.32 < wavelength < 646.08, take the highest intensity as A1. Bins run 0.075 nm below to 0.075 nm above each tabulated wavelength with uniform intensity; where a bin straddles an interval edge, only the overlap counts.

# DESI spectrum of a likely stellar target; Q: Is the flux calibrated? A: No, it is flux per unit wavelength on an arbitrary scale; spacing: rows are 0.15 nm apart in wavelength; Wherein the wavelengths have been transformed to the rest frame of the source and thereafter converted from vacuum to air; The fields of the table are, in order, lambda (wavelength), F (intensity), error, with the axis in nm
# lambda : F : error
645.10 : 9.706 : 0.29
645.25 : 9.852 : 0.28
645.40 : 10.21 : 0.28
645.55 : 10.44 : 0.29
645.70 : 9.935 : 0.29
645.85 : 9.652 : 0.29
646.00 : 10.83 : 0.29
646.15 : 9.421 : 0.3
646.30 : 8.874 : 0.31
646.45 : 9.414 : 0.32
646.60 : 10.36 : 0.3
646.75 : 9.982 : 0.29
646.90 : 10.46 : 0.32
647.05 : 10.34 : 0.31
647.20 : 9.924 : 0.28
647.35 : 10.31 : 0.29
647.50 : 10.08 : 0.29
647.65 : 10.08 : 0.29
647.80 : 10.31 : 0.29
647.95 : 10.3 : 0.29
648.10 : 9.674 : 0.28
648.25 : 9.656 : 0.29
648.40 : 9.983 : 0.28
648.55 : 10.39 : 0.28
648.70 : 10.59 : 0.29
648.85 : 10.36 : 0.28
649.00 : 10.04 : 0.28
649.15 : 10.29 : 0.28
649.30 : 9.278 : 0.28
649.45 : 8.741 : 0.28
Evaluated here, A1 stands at 10.83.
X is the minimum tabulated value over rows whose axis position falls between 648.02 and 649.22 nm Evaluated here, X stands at 9.656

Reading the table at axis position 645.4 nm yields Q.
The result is 10.21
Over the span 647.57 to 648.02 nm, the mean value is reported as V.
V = 10.2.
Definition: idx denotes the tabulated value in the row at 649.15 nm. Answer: 10.29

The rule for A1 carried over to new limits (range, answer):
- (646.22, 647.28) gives 10.46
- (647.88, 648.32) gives 10.3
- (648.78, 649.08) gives 10.36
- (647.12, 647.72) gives 10.31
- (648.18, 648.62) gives 10.39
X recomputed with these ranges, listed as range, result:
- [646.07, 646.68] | 8.874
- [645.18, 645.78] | 9.852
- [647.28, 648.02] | 10.08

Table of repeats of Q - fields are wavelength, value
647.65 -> 10.08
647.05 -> 10.34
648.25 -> 9.656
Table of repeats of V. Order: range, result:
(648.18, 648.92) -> 10.2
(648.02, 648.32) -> 9.68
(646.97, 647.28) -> 10.1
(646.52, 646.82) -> 10.2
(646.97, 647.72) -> 10.1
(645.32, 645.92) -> 10.1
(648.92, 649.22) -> 10.2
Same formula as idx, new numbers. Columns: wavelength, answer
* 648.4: 9.983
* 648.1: 9.674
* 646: 10.83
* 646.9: 10.46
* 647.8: 10.31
